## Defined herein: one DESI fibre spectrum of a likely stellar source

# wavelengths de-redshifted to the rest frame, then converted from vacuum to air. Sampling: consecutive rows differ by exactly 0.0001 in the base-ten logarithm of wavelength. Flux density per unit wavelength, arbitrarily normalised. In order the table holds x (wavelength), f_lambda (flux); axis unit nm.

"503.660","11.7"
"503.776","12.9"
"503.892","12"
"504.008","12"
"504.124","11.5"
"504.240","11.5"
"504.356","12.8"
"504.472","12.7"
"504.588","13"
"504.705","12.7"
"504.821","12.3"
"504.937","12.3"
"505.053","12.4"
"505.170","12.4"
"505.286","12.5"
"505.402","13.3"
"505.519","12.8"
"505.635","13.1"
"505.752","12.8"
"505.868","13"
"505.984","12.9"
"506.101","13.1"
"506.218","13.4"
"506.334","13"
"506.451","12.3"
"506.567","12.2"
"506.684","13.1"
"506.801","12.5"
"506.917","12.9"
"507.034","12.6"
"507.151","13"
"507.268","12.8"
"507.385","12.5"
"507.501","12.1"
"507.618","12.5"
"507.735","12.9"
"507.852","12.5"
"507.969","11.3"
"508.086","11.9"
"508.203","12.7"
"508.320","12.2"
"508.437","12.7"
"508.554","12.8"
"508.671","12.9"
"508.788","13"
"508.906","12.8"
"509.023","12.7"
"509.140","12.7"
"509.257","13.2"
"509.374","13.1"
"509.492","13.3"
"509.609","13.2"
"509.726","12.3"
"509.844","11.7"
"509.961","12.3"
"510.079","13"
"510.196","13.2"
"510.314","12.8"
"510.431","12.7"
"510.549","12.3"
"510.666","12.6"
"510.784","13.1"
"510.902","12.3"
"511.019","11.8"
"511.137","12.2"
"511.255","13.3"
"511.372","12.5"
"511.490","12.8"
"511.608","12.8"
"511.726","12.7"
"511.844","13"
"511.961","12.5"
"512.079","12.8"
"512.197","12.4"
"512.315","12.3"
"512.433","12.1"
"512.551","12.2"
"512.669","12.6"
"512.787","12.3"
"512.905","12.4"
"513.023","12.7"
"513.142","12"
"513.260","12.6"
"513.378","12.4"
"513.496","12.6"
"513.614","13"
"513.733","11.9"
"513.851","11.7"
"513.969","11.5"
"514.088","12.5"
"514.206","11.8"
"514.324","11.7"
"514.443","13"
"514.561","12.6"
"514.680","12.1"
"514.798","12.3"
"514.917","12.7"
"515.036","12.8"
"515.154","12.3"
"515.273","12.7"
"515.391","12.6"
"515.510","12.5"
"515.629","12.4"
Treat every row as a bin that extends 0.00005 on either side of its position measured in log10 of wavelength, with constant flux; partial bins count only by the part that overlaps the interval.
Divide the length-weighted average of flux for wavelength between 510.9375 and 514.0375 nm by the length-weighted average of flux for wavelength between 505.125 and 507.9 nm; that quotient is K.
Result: 0.97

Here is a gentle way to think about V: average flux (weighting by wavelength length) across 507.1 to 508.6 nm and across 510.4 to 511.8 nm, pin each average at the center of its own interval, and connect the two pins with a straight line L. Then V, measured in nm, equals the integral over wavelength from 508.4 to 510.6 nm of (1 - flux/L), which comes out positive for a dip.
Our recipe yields -0.04 nm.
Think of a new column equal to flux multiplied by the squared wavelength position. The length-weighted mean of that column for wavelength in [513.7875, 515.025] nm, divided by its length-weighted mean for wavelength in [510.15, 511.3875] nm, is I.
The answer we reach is 1.0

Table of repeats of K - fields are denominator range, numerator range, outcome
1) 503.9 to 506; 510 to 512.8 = 1.00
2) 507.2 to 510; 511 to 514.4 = 0.98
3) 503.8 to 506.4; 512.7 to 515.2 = 0.98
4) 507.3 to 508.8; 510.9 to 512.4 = 1.01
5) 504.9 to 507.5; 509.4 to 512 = 0.99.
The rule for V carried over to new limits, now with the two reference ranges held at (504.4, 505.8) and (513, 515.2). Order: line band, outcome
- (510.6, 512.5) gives -0.02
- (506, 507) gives -0.01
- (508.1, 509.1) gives -0.01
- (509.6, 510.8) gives -0.01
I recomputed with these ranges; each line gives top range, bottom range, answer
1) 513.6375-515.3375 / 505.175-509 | 1.00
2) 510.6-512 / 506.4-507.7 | 1.02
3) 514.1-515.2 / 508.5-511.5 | 0.99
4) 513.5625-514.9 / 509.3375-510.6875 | 0.98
